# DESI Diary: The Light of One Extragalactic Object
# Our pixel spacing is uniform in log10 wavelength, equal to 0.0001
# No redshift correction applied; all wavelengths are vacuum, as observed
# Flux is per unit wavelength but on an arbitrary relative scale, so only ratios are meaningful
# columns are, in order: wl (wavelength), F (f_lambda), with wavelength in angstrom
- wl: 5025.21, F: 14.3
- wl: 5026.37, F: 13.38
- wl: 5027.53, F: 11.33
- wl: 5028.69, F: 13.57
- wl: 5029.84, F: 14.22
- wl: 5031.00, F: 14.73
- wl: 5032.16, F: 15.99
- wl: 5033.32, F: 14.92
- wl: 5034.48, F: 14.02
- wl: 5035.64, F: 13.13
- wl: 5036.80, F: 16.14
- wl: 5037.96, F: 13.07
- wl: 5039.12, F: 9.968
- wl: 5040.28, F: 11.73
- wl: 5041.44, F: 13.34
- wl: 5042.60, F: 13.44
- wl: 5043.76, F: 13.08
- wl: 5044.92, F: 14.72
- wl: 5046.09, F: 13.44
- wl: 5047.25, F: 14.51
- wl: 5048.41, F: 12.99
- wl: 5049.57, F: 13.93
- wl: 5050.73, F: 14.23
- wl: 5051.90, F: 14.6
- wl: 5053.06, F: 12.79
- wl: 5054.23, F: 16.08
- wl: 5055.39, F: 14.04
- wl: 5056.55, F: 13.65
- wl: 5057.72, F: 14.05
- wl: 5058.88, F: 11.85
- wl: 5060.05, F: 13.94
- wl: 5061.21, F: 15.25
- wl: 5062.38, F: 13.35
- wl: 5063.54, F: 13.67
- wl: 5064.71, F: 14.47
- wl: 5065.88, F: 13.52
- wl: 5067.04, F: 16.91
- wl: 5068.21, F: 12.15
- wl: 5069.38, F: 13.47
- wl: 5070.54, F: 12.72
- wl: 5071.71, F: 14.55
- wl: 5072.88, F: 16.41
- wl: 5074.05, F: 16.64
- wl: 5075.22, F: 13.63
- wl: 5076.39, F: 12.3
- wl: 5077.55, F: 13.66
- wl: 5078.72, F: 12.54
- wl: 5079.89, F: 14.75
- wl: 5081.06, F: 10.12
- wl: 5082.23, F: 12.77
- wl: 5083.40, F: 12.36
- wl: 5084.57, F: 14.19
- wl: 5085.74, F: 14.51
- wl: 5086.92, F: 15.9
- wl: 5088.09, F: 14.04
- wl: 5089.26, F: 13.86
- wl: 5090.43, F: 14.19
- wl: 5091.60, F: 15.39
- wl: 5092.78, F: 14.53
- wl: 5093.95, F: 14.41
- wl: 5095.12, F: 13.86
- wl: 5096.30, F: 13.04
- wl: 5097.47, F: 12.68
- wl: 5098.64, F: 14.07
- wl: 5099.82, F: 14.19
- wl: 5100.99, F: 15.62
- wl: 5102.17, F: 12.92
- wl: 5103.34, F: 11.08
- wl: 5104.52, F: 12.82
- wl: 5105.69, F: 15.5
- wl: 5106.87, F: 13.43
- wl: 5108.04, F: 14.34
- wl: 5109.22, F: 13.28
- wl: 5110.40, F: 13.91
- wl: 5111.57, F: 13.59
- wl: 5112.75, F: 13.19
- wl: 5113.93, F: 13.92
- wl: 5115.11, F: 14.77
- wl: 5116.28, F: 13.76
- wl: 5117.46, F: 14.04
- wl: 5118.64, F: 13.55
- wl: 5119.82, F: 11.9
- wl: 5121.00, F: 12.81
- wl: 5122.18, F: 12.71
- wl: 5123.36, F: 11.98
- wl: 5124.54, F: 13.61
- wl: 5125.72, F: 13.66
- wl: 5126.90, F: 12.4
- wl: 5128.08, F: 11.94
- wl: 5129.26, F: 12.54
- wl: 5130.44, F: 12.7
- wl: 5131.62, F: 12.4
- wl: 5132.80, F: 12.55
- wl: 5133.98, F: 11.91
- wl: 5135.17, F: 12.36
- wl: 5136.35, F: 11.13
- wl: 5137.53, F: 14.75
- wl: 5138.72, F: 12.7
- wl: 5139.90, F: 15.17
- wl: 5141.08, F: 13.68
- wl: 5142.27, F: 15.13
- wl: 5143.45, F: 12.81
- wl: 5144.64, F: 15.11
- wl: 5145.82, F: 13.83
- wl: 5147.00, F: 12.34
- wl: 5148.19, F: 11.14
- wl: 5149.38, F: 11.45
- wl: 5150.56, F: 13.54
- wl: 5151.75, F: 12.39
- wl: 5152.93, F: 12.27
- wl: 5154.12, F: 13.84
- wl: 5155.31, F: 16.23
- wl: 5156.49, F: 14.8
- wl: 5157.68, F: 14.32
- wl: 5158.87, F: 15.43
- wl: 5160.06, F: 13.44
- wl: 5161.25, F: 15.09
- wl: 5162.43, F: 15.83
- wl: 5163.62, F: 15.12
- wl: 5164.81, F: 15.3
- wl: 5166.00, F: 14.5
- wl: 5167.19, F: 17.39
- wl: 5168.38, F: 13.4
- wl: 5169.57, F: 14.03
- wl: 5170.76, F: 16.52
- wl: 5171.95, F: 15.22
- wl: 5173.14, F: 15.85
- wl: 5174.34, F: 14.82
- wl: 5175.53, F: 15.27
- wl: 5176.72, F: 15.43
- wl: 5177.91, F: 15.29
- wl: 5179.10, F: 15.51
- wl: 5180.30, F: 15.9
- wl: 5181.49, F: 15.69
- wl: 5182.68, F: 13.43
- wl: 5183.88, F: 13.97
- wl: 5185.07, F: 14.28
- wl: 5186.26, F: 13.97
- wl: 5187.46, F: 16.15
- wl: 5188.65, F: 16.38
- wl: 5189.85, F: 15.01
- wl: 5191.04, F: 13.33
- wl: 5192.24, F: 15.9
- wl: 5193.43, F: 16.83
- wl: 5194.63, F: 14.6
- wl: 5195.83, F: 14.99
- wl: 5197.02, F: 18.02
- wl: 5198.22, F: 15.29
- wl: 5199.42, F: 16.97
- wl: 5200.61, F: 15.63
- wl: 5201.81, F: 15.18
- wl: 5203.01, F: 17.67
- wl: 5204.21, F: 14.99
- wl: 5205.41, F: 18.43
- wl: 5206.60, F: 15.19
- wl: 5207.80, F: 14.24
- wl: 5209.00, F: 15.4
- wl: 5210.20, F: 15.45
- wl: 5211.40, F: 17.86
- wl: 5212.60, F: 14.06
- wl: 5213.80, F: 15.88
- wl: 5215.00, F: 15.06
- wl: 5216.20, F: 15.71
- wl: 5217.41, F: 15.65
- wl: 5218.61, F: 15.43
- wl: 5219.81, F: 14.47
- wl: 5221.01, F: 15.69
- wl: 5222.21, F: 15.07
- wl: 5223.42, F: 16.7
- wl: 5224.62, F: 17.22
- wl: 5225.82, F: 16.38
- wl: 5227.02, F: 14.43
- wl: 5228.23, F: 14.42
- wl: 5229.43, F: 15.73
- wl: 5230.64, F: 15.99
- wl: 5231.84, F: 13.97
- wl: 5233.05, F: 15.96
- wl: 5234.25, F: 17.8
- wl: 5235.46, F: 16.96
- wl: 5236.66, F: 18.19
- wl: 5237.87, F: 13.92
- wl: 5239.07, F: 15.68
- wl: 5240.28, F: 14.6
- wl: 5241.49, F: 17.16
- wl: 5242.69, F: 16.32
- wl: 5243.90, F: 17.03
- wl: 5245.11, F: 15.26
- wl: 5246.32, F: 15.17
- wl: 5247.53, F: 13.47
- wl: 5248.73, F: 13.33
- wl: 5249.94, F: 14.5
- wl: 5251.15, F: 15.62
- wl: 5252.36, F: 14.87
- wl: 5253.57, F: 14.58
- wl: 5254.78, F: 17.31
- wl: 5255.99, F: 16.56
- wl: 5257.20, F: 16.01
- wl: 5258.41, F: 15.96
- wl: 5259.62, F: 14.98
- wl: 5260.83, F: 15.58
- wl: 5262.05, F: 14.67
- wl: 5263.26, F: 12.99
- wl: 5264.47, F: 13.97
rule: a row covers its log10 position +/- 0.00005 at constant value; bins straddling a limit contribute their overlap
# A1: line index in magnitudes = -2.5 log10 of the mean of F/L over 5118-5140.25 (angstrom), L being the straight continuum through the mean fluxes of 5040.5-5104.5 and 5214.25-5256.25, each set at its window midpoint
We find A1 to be 0.14 mag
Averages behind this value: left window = 13.8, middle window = 12.8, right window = 15.6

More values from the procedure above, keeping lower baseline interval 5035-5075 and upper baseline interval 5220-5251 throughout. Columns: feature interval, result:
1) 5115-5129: 0.12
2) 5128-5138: 0.17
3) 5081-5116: 0.04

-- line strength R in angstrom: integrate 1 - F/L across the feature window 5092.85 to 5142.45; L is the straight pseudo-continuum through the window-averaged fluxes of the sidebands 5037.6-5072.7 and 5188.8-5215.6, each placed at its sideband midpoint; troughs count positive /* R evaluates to 4.16 angstrom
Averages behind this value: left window 13.7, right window 15.7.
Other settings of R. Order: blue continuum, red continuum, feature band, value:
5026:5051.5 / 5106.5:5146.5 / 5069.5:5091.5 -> -0.7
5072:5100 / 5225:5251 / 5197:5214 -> -0.8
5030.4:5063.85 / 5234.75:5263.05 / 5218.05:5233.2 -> -0.2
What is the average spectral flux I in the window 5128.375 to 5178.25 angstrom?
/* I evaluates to 14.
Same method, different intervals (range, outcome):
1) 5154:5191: 15.1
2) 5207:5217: 15.4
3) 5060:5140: 13.6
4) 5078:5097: 13.8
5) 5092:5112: 13.7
